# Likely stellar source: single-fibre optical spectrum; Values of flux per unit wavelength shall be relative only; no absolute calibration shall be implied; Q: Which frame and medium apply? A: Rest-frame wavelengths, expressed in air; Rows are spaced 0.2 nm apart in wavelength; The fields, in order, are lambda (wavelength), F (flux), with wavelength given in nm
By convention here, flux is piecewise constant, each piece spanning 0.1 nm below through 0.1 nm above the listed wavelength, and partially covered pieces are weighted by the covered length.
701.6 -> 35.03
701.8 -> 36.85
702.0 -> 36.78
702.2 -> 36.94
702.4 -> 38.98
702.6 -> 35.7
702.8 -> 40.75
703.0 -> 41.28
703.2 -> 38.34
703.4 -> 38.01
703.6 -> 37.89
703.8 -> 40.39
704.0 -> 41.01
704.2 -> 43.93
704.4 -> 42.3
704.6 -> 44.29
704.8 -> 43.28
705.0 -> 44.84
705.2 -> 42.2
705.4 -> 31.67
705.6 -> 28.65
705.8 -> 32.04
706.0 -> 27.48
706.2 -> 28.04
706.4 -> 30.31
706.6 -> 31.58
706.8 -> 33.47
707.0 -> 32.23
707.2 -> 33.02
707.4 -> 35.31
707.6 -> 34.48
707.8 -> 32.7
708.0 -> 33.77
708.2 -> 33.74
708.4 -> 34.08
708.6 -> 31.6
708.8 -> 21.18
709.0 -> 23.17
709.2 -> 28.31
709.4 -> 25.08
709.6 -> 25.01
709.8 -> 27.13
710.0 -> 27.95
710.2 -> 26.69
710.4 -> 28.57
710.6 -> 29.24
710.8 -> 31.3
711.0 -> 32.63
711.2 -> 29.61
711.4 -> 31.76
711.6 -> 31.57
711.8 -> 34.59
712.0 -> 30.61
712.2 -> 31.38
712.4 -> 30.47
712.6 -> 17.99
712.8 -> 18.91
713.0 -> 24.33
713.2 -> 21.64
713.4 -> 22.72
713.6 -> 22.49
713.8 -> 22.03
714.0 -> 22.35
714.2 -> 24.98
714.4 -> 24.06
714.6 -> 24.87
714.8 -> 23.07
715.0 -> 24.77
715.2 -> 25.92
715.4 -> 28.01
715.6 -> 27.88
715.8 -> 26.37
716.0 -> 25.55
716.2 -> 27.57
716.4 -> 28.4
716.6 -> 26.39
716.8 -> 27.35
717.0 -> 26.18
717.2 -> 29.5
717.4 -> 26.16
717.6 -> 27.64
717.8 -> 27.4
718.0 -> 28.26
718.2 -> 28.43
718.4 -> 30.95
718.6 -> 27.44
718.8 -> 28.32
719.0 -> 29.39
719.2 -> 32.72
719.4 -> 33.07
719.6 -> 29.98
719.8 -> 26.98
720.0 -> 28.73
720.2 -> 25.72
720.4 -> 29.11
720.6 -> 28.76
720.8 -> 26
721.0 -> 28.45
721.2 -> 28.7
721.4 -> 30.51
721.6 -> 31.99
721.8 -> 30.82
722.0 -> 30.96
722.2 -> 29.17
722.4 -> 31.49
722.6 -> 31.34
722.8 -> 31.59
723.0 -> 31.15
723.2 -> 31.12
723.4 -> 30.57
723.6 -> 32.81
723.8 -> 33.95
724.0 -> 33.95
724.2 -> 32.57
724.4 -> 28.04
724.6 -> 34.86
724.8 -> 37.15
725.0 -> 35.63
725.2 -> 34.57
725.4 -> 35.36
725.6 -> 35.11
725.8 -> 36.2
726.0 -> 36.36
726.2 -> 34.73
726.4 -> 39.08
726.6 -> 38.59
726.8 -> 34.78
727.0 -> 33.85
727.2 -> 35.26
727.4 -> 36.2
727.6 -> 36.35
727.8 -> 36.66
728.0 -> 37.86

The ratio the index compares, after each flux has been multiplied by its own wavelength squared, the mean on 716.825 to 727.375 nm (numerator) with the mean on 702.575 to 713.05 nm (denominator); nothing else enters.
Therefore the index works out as 1.00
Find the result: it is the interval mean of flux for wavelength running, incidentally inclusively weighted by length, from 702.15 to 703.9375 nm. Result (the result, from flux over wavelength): 38.8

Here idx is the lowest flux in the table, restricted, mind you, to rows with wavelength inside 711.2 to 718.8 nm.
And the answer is 17.99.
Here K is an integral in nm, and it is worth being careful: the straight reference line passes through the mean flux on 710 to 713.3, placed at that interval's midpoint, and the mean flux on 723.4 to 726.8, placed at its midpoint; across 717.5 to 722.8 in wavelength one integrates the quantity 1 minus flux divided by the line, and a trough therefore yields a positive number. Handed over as 0.49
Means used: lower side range 28.2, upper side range 34.8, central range 29.4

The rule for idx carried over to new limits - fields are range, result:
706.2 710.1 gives 21.18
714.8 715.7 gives 24.77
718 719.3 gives 27.44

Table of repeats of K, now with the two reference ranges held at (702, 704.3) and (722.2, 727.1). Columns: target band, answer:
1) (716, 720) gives 0.794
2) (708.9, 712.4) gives 0.771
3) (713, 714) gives 0.388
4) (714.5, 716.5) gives 0.548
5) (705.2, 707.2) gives 0.374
